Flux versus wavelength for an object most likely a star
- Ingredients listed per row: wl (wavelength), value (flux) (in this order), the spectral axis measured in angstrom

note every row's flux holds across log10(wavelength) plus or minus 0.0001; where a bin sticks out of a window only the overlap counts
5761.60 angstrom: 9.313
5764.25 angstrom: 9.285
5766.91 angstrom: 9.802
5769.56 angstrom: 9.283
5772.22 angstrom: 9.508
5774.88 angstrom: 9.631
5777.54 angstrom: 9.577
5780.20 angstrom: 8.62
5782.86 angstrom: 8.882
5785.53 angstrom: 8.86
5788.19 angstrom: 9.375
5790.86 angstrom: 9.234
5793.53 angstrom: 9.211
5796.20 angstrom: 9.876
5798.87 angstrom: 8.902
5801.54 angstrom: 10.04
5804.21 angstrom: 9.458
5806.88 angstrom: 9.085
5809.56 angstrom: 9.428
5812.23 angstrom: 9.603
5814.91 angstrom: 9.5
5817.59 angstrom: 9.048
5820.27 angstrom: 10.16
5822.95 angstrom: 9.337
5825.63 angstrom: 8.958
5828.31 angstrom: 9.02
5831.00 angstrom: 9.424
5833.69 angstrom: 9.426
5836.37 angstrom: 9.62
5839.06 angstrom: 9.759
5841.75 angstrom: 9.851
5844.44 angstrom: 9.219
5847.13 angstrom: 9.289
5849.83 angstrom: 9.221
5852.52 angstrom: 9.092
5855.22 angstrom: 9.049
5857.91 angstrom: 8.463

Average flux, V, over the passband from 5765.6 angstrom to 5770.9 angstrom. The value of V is 9.55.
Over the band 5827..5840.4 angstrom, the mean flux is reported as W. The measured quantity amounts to 9.45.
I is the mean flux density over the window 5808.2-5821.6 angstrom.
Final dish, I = 9.54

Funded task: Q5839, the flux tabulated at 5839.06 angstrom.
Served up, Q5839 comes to 9.759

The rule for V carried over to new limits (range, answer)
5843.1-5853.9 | 9.2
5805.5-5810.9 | 9.27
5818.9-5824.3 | 9.75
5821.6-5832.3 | 9.19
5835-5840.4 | 9.7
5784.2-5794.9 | 9.17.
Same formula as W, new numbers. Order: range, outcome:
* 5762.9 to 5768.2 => 9.54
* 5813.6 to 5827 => 9.4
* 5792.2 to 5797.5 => 9.54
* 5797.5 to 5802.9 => 9.48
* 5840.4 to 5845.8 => 9.54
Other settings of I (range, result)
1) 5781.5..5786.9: 8.88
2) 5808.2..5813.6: 9.51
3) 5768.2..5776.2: 9.48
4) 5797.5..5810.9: 9.39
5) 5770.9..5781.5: 9.34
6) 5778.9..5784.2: 8.75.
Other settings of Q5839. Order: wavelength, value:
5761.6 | 9.313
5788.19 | 9.375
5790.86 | 9.234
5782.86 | 8.882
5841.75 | 9.851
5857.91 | 8.463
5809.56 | 9.428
